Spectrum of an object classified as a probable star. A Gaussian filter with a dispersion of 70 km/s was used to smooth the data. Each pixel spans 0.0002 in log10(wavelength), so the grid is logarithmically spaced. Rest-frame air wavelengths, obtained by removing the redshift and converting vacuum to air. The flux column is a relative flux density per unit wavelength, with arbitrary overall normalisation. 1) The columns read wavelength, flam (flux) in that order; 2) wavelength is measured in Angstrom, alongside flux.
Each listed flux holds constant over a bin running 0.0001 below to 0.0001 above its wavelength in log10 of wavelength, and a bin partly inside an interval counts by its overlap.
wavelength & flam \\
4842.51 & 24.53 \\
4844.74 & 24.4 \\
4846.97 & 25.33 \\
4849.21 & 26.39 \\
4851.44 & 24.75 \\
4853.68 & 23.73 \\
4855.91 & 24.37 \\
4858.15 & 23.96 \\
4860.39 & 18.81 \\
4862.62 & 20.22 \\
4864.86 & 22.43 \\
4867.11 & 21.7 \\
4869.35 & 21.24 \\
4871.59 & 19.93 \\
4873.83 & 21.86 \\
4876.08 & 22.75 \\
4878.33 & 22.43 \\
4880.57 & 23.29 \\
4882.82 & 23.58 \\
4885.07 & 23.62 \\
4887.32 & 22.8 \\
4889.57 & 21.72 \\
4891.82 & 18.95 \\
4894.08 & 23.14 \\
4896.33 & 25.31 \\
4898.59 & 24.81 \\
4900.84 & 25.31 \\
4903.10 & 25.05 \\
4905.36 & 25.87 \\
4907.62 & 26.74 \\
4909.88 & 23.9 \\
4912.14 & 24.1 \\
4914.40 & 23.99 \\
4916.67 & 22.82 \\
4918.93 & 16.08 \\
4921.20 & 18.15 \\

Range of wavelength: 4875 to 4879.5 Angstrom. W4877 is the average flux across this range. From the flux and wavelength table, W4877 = 22.6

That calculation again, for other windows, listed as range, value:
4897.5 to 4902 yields 25.1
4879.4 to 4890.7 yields 23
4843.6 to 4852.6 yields 25.2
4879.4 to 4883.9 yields 23.4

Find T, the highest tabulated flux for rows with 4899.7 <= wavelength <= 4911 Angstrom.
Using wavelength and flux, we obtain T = 26.74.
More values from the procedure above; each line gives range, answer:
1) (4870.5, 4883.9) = 23.58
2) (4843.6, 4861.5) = 26.39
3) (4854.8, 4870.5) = 24.37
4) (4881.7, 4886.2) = 23.62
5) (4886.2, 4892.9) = 22.8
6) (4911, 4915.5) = 24.1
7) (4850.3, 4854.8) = 24.75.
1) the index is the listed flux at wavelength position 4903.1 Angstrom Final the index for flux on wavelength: 25.05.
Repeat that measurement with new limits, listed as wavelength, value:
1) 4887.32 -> 22.8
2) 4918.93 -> 16.08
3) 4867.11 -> 21.7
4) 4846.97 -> 25.33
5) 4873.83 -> 21.86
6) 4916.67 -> 22.82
